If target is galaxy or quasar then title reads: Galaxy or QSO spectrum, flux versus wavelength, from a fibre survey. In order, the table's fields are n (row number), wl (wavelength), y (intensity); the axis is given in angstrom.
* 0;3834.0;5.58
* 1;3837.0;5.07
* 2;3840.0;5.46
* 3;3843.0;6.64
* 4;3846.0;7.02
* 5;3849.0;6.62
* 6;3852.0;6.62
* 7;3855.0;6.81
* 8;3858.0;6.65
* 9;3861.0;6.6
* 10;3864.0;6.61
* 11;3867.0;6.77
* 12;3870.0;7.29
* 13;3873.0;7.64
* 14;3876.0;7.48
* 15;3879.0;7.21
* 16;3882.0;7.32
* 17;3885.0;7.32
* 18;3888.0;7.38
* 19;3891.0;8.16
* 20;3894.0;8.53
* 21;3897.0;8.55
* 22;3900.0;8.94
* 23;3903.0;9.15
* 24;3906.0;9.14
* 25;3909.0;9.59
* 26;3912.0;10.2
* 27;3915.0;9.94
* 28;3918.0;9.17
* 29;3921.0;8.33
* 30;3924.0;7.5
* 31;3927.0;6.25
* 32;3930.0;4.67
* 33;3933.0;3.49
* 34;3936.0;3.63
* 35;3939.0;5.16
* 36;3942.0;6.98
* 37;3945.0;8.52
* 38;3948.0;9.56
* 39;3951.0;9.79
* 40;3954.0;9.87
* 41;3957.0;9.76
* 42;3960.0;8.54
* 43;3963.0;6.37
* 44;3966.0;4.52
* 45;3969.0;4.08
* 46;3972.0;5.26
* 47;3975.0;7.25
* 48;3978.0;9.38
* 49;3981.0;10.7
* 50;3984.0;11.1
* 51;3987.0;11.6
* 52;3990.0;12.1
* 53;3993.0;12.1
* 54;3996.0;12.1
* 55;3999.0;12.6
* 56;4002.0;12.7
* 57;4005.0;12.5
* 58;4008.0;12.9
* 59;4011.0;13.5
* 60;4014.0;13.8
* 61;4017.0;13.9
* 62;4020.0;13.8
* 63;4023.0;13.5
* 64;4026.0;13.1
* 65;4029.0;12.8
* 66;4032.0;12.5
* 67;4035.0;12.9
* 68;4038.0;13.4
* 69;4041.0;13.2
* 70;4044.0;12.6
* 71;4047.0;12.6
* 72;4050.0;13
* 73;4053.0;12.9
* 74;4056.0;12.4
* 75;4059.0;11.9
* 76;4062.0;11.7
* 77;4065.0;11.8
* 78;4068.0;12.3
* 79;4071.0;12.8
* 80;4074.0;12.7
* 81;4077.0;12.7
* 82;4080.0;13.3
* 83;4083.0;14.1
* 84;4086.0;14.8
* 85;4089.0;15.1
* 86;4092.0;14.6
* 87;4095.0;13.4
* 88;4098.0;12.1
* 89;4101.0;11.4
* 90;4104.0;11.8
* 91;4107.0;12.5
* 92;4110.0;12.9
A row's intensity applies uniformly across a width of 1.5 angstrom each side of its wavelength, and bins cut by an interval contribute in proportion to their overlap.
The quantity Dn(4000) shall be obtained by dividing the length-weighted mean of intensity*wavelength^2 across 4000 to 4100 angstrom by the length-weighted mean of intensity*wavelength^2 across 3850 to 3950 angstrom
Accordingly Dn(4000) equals 1.9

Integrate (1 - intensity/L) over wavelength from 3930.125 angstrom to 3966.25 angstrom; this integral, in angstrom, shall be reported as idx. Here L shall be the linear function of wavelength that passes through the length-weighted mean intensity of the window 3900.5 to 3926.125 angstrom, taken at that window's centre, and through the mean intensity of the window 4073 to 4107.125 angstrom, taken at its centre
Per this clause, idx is 10.0 angstrom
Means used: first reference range 9.05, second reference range 13.2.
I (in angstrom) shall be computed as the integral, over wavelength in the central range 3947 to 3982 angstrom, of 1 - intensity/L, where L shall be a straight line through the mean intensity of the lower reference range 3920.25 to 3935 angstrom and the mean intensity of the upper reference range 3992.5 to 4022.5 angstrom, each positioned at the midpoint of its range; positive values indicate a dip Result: 4.40 angstrom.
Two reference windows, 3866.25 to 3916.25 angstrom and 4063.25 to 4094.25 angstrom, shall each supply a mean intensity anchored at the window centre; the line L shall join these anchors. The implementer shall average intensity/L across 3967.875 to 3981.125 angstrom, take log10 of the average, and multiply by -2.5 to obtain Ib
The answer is 0.44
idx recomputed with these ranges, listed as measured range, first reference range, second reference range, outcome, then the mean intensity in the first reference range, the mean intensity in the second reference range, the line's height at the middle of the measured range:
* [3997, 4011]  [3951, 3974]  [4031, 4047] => -3.4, 7.11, 12.9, 10.3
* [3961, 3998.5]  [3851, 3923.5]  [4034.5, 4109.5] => 5.5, 7.98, 12.9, 10.4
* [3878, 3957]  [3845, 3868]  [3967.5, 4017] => 5.9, 6.7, 10.9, 8.61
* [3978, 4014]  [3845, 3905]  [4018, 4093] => -2.9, 7.45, 13.1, 11.2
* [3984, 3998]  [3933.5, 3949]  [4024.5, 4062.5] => -3.5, 6.47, 12.7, 9.51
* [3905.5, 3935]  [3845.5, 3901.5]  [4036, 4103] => 3.1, 7.35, 12.9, 8.68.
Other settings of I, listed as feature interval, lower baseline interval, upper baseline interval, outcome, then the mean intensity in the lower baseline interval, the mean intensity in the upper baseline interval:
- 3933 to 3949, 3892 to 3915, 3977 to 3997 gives 6.0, 9.19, 11.3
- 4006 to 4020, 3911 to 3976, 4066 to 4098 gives -4.3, 7.2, 13.5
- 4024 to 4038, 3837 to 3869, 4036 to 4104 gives -1.4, 6.52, 12.9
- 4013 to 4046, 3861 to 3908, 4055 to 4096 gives -3.9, 7.81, 13.1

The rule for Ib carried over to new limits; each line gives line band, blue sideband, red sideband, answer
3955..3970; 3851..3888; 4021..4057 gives 0.44 mag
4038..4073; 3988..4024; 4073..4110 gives 0.05 mag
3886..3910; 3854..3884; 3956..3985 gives -0.20 mag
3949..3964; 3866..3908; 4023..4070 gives 0.12 mag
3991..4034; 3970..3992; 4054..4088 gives -0.21 mag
